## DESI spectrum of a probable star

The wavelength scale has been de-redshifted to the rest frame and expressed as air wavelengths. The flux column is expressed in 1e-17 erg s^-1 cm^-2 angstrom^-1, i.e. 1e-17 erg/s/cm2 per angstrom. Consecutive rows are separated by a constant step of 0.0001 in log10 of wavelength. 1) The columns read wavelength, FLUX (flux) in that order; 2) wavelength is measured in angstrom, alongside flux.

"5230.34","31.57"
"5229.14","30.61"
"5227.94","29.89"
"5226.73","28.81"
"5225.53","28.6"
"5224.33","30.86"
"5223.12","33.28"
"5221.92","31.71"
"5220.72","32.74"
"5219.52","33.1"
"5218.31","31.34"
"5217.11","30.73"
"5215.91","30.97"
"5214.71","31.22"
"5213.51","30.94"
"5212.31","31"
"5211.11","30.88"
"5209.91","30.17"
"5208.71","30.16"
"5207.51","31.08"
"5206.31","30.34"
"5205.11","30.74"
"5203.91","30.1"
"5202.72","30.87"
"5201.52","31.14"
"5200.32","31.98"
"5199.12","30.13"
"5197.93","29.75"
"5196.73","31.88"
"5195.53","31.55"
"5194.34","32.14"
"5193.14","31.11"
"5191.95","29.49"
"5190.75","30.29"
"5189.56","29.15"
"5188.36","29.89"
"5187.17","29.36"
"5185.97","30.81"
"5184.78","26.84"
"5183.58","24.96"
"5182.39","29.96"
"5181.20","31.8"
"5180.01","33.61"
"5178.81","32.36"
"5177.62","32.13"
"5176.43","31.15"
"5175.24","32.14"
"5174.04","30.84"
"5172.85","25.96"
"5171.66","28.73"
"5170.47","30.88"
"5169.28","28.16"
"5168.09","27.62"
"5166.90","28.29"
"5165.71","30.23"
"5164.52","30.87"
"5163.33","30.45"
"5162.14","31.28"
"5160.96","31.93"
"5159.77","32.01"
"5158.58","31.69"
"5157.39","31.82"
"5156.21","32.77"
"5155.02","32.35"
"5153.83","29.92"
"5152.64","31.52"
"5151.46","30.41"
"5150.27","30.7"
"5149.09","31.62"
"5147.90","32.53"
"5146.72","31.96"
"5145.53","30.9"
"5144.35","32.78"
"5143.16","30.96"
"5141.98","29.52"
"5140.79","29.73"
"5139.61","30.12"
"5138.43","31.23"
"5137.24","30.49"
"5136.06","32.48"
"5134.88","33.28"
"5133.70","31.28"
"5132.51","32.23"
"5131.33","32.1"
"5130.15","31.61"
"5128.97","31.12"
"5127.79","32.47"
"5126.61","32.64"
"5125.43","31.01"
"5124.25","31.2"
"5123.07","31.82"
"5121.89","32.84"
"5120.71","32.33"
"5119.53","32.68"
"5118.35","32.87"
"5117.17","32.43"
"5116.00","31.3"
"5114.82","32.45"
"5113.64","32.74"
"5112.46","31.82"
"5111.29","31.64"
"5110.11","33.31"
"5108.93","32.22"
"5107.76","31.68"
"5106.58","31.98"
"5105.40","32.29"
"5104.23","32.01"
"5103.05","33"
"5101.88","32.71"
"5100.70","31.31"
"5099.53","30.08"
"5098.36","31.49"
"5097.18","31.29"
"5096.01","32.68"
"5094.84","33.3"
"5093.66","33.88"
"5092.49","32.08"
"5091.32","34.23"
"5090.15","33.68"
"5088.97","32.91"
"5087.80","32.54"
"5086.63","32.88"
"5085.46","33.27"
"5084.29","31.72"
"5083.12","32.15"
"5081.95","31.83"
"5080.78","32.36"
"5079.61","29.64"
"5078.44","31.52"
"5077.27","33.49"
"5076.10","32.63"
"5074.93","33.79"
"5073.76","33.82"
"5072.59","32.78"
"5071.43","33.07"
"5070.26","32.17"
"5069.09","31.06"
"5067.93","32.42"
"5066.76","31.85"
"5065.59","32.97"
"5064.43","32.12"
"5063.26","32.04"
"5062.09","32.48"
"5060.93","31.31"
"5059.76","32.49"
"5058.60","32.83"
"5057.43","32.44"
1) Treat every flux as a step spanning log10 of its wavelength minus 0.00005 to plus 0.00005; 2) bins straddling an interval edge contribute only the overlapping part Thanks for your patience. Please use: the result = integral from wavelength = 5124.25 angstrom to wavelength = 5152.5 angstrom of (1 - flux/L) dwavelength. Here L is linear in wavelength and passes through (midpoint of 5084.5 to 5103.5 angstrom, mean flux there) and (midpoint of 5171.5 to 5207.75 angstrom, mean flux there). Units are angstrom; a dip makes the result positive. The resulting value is 0.1 angstrom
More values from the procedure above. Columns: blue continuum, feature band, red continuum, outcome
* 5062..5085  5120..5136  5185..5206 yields -0.3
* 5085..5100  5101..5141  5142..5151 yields 0.1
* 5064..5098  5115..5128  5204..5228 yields 0.0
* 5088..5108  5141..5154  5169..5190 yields -0.1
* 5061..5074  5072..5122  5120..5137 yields -0.3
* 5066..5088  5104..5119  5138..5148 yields -0.3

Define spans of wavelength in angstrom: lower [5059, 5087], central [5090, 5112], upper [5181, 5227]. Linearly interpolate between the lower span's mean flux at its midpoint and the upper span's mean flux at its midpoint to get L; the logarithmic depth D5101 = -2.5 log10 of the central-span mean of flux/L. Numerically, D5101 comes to -0.01 mag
